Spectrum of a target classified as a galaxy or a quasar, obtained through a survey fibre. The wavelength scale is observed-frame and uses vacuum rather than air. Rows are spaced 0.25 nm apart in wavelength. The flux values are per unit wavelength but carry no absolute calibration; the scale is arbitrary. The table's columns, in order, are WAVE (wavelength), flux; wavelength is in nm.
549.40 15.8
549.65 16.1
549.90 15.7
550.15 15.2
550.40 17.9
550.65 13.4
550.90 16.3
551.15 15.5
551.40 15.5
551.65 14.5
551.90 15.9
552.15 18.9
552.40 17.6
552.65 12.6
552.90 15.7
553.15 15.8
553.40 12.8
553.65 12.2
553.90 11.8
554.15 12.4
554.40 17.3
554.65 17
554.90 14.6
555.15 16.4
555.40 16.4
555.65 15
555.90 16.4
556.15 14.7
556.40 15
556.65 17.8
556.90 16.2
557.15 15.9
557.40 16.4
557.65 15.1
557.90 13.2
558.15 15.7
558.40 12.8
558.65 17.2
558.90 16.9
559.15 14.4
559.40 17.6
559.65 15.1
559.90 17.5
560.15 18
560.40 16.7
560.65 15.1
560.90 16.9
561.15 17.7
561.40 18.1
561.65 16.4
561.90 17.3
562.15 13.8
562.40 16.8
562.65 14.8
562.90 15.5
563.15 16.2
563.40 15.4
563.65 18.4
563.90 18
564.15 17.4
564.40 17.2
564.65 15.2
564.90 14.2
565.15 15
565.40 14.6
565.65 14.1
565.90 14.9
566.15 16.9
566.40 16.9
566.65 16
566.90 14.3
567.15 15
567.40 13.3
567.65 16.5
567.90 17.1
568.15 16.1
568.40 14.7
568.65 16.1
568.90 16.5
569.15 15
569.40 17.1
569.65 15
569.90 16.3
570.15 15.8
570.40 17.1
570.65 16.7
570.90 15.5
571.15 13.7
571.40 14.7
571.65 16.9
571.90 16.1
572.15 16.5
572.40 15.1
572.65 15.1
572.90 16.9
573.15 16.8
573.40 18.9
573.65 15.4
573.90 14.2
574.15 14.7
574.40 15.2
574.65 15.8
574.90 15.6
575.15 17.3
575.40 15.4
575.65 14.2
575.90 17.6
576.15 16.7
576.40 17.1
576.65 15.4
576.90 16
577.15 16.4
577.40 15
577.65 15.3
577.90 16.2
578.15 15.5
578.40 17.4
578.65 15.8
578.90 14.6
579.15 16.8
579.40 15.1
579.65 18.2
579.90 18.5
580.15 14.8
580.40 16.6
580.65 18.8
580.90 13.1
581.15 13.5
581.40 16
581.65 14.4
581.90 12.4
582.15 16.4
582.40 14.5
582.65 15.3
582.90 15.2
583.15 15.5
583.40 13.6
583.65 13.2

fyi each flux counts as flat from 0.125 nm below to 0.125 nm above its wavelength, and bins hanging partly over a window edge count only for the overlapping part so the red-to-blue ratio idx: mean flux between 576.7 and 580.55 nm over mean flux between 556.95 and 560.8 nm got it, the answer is 1.0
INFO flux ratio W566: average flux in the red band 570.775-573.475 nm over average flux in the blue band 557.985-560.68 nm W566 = 1.0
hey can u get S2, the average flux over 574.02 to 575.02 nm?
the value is 15.3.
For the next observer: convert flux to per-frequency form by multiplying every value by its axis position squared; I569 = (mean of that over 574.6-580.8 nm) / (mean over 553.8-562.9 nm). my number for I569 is 1.1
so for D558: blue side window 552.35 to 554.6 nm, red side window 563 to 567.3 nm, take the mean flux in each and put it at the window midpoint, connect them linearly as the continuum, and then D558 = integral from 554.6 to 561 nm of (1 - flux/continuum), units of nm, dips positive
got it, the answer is -0.47 nm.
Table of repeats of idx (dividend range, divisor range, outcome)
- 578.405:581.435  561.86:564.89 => 0.99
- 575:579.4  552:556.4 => 1.06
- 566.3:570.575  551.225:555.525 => 1.04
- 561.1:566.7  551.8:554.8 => 1.07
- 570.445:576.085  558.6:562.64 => 0.96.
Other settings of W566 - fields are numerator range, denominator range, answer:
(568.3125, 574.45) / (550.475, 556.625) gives 1.04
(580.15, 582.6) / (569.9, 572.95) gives 0.95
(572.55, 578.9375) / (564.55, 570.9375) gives 1.02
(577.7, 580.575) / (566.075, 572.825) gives 1.04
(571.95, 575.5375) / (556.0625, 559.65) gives 1.02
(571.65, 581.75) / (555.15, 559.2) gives 1.02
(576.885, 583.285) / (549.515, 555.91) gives 1.02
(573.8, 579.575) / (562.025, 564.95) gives 0.98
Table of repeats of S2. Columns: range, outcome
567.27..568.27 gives 15.7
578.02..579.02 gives 15.8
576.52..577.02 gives 15.7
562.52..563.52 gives 15.5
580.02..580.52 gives 15.7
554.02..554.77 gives 15.5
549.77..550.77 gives 15.6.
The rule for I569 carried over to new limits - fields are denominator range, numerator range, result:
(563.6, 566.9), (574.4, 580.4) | 1.05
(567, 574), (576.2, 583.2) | 1.02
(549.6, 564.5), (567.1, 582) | 1.06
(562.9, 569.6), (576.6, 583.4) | 1.03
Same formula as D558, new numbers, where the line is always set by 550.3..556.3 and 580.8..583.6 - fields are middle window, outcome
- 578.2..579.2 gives -0.099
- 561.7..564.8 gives -0.271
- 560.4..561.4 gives -0.113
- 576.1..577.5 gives -0.137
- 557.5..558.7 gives 0.036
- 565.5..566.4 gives -0.034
